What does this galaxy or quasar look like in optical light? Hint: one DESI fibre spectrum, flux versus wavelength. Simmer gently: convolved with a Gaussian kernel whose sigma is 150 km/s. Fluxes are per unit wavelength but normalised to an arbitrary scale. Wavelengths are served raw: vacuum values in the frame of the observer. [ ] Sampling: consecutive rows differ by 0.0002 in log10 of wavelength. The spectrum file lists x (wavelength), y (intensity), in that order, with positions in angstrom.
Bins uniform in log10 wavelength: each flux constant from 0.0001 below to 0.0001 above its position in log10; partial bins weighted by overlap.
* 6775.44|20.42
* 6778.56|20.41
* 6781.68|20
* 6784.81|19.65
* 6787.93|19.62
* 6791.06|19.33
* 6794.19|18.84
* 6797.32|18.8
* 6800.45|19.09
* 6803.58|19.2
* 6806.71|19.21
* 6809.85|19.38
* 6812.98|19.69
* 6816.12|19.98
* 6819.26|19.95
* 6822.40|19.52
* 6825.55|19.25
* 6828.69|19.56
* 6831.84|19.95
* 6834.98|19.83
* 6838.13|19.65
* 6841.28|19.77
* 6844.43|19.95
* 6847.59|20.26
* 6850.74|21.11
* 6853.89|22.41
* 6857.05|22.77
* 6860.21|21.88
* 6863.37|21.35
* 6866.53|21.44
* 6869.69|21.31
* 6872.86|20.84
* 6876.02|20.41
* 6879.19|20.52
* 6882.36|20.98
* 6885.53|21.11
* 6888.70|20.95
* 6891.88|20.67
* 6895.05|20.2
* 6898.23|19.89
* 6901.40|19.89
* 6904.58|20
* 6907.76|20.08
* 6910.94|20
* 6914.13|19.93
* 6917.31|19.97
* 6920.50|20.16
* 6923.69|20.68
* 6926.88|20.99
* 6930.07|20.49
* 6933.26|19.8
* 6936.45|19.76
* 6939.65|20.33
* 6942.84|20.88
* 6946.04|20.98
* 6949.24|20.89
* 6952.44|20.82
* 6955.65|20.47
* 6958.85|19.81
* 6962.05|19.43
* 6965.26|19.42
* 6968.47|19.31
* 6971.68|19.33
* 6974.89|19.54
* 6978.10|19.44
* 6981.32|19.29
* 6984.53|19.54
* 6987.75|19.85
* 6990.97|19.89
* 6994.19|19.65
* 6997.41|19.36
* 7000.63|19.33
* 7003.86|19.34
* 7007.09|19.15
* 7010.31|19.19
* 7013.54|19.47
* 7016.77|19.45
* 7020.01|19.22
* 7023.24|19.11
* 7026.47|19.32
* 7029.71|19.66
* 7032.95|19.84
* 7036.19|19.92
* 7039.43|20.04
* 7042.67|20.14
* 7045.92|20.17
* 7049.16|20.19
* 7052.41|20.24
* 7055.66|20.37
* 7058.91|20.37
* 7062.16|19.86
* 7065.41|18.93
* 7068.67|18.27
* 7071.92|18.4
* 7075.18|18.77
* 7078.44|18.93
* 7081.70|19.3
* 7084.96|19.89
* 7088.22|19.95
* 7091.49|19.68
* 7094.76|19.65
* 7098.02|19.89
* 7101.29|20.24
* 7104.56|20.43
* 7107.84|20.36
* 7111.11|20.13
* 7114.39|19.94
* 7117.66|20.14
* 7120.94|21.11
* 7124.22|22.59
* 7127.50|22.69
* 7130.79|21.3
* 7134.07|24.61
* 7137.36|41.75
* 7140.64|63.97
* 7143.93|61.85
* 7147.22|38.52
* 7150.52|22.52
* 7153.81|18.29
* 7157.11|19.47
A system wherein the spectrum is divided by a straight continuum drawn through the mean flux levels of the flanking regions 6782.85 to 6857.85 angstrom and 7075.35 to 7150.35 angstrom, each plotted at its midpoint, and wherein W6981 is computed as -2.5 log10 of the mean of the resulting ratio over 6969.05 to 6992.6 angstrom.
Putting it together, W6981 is 0.19 mag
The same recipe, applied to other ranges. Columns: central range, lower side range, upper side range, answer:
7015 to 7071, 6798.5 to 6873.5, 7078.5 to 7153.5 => 0.241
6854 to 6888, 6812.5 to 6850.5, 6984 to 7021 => -0.083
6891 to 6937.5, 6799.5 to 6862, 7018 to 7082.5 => -0.014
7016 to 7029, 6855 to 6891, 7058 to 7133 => 0.064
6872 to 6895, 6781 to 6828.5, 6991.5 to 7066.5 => -0.066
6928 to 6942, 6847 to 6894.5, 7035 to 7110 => 0.029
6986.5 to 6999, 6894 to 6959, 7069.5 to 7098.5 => 0.012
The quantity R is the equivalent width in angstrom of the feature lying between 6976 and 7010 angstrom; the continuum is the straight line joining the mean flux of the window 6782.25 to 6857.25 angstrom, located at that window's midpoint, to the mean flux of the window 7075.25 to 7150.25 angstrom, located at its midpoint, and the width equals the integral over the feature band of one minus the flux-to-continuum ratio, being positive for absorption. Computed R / 5.8 angstrom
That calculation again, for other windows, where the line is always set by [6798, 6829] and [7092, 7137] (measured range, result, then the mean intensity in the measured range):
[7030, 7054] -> 1.1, 20.1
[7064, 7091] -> 2.8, 19.1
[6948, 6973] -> 0.7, 19.9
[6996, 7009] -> 0.9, 19.3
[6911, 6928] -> -0.1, 20.3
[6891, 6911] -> 0.0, 20.1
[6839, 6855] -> -0.7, 20.6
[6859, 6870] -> -0.9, 21.5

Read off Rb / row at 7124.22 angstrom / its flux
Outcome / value 22.59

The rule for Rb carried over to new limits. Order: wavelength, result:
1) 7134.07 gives 24.61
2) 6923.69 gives 20.68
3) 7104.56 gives 20.43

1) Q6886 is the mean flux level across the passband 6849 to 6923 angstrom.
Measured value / 20.8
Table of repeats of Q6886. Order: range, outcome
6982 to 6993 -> 19.7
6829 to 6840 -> 19.8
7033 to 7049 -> 20.1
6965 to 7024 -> 19.4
